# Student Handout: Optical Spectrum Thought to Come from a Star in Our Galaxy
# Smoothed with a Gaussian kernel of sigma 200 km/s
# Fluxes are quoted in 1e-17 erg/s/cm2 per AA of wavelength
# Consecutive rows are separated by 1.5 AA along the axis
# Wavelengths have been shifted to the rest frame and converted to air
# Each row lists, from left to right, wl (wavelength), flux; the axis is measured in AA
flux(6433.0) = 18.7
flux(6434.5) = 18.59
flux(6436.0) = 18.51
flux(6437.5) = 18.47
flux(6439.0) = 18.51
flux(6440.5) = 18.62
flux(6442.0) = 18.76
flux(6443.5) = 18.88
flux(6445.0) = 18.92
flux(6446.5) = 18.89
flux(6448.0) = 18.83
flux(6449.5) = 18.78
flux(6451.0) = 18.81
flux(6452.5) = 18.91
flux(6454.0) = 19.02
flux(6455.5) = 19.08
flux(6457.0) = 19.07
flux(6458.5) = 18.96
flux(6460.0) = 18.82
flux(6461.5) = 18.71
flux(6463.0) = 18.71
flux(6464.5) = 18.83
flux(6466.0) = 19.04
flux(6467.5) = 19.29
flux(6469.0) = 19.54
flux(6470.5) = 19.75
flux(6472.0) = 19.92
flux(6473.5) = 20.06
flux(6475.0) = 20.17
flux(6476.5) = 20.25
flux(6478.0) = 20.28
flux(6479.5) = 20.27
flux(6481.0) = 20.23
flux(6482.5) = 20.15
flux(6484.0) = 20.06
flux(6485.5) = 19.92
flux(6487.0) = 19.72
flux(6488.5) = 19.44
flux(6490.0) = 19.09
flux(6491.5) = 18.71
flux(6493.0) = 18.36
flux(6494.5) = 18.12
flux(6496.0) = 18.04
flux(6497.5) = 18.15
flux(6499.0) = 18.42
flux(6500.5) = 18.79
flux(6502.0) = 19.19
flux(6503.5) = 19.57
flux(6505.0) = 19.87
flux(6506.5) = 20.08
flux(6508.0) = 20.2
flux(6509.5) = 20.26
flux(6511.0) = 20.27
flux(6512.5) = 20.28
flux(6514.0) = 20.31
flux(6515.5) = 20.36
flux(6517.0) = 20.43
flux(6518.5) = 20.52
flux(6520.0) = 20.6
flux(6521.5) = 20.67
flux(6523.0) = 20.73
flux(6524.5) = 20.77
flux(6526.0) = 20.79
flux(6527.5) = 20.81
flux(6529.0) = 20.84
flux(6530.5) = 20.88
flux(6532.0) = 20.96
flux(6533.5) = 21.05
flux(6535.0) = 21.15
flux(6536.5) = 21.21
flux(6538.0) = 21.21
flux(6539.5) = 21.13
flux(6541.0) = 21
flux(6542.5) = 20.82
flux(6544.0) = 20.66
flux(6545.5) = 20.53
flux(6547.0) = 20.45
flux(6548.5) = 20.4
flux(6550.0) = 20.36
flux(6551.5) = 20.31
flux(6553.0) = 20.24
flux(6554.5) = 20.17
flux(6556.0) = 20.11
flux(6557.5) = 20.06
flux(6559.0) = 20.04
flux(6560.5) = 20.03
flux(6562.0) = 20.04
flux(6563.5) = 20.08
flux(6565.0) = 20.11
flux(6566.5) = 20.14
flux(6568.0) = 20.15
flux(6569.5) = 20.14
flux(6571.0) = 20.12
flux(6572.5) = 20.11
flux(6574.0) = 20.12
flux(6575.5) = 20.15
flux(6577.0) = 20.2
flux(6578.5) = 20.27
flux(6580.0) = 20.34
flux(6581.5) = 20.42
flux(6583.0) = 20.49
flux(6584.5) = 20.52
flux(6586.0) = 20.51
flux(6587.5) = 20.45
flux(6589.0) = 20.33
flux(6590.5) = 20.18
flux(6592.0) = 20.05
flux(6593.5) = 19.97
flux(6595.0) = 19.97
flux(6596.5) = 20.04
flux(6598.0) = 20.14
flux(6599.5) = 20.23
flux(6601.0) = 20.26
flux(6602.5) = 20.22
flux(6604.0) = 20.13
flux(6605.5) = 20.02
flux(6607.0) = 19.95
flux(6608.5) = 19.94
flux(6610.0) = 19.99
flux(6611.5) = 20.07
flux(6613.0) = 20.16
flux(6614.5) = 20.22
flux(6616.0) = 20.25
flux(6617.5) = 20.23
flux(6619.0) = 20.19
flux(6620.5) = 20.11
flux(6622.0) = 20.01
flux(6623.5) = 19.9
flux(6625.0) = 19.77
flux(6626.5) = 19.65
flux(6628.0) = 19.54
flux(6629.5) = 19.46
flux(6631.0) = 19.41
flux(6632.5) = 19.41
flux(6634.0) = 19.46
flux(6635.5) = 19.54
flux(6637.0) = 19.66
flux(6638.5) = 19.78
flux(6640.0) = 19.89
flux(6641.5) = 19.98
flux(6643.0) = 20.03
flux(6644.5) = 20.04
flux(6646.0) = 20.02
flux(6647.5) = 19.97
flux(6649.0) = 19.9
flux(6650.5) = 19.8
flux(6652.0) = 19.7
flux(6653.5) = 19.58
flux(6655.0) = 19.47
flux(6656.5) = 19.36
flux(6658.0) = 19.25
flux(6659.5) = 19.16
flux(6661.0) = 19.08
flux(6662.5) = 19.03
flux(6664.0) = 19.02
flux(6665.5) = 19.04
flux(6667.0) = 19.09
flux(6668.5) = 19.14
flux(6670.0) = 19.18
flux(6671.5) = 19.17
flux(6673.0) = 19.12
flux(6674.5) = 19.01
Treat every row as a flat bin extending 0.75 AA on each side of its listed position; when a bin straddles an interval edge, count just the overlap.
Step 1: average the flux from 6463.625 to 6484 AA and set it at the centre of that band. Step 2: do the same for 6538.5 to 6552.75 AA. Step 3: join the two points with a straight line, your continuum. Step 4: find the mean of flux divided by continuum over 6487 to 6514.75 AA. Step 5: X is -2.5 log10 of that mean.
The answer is 0.046 mag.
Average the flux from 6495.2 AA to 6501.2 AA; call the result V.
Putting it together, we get 18.3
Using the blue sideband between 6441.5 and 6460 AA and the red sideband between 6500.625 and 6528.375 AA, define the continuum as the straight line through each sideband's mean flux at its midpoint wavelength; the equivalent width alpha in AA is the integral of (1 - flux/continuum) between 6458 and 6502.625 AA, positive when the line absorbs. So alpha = 0.5 AA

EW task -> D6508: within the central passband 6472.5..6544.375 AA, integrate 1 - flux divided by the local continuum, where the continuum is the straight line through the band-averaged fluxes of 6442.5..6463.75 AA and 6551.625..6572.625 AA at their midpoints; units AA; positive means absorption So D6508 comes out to -2.2 AA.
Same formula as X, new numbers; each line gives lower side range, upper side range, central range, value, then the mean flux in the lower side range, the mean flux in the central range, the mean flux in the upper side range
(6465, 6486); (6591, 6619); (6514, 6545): -0.044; 19.9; 20.8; 20.1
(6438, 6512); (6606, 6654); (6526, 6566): -0.055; 19.3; 20.6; 19.9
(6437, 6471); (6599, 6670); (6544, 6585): -0.044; 18.9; 20.2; 19.7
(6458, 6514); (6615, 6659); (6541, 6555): -0.048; 19.5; 20.5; 19.8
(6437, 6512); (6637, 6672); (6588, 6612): -0.036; 19.3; 20.1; 19.5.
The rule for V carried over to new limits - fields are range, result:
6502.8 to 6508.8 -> 19.9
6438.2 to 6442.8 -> 18.6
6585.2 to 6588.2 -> 20.5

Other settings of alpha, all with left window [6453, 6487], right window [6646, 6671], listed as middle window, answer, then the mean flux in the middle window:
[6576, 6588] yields -0.58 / 20.4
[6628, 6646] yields -0.28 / 19.7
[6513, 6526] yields -0.70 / 20.6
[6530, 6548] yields -1.32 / 20.9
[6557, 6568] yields -0.35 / 20.1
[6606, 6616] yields -0.33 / 20.1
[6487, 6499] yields 0.56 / 18.6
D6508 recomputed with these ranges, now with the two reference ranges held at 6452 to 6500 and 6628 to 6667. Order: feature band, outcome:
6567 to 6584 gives -0.7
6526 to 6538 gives -1.0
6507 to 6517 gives -0.5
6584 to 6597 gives -0.5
